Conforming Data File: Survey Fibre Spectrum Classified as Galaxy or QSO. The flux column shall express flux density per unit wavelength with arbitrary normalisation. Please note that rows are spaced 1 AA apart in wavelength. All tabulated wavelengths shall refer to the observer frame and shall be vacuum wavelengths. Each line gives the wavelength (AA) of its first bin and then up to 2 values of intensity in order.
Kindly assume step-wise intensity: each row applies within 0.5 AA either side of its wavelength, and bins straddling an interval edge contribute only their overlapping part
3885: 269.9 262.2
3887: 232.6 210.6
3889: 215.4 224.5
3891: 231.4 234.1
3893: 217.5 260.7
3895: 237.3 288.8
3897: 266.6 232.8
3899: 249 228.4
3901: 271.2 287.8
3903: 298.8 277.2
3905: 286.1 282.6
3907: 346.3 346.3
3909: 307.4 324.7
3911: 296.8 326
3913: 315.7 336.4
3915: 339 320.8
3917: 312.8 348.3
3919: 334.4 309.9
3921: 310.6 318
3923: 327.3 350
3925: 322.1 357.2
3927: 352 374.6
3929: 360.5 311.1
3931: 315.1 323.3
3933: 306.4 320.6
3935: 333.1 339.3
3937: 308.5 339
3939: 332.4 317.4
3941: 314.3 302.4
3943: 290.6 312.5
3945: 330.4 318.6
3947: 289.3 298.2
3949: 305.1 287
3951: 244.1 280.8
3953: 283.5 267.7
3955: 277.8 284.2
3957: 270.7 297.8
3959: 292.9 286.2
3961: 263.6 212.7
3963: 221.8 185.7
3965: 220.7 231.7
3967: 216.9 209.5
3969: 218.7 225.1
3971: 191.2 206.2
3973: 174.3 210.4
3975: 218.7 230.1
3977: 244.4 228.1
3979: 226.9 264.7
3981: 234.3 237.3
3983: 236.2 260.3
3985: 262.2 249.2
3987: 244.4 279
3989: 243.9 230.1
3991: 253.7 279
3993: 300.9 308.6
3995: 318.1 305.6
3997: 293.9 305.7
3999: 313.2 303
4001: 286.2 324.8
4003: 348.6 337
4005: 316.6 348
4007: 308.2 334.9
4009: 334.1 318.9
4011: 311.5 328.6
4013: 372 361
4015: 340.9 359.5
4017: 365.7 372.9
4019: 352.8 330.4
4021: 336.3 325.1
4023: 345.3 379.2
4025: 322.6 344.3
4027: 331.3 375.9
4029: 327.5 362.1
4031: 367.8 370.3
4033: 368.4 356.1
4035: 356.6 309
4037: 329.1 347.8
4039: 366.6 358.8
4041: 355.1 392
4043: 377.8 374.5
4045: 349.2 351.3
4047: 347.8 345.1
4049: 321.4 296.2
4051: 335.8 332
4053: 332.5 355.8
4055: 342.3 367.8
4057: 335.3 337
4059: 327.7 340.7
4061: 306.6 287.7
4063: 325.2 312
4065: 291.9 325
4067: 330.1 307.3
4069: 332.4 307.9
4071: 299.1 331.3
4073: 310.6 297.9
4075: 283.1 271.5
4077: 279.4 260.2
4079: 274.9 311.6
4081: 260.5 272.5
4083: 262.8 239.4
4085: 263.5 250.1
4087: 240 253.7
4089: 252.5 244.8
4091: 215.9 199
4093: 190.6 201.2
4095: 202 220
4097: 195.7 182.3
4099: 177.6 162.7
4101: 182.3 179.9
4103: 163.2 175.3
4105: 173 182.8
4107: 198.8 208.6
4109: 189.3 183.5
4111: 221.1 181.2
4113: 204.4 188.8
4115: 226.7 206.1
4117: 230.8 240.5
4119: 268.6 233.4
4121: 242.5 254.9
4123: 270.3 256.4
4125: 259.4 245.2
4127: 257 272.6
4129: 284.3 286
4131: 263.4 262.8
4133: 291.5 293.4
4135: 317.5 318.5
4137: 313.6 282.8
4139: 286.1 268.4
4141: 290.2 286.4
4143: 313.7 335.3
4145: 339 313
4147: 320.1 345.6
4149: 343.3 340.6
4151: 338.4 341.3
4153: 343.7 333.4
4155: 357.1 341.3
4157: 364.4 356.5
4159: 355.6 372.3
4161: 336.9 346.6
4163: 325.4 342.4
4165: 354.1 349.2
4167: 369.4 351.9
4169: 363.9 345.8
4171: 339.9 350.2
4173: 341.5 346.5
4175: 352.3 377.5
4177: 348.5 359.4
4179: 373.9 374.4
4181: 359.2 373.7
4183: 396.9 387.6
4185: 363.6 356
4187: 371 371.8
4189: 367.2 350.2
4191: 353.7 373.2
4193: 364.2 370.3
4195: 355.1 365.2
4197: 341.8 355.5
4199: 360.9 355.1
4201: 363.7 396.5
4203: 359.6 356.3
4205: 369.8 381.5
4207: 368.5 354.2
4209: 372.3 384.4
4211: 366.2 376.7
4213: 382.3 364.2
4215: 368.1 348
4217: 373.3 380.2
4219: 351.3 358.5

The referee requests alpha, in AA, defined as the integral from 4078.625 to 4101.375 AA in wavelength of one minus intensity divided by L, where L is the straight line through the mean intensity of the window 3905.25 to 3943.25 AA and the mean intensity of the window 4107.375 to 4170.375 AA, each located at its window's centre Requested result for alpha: 5.5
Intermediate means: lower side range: 326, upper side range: 294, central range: 229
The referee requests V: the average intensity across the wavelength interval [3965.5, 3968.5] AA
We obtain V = 219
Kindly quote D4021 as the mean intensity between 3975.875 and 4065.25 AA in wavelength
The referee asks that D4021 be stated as 321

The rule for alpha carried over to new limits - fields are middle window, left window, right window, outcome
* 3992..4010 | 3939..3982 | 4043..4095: -2.9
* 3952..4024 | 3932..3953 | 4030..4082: 8.2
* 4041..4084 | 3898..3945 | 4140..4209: 2.3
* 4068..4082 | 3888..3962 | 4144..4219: 1.7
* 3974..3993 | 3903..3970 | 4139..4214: 3.9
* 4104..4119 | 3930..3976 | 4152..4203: 5.8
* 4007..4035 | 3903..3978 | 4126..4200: -3.6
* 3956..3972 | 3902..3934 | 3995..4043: 4.5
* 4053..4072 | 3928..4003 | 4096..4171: -3.3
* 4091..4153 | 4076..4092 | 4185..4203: 9.8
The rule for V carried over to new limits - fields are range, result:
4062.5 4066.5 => 314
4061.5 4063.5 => 306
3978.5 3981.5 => 242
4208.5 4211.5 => 374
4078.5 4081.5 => 282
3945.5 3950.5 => 300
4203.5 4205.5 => 363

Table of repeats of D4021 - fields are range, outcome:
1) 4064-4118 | 238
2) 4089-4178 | 278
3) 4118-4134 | 263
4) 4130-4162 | 321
